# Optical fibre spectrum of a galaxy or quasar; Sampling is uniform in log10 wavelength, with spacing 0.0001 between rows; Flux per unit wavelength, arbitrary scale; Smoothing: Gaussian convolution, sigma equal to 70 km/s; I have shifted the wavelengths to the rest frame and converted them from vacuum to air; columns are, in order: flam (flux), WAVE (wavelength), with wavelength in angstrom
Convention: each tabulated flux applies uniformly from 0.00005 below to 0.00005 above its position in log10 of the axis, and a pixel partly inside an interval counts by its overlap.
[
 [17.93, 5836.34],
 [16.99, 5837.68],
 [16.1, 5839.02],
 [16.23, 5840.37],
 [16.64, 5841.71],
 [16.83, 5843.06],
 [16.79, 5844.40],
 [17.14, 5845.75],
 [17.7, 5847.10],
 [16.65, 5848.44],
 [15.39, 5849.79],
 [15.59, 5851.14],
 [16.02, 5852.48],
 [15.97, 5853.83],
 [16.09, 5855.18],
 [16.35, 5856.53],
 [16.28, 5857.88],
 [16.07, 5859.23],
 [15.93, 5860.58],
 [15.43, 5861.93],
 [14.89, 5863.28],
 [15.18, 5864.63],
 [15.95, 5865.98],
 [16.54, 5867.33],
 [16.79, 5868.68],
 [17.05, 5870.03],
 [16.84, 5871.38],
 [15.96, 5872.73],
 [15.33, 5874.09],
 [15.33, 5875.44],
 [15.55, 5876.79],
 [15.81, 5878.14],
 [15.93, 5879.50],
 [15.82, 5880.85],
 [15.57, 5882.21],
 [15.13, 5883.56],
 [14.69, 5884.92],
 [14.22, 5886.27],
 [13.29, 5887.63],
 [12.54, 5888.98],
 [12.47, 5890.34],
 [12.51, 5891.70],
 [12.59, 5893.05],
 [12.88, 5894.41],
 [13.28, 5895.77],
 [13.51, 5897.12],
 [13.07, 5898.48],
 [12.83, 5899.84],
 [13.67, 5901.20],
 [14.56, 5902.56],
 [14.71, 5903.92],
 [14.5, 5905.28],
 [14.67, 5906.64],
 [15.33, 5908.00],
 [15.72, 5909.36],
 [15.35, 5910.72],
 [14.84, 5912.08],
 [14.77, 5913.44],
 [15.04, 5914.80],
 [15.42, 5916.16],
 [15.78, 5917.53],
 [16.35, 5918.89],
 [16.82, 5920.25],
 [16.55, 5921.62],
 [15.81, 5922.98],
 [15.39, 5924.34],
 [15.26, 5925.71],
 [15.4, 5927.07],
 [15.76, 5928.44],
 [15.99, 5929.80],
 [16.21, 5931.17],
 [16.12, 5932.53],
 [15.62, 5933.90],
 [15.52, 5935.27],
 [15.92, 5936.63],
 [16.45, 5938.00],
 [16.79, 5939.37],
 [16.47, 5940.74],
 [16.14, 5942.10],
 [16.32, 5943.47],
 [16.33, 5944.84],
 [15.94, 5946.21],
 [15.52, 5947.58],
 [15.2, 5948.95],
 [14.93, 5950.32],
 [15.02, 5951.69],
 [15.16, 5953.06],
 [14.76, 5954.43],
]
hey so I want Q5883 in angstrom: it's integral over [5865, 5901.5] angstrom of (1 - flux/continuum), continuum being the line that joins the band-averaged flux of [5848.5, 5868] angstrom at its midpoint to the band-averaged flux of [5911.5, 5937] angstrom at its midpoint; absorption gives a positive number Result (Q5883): 2.7 angstrom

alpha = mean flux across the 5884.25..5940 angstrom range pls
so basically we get 14.8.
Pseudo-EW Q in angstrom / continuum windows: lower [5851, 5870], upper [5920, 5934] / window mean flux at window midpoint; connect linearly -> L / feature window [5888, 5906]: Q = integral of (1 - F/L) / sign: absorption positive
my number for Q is 2.9 angstrom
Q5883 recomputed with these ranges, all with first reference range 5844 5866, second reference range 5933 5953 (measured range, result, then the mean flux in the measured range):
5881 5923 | 3.9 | 14.5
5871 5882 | 0.2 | 15.8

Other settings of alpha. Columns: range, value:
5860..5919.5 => 14.9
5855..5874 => 16.1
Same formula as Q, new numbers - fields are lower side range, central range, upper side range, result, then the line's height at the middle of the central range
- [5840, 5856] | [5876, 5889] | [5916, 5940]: 1.0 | 16.2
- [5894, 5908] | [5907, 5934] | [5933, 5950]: -1.4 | 14.9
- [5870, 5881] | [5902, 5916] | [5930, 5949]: 0.9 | 16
